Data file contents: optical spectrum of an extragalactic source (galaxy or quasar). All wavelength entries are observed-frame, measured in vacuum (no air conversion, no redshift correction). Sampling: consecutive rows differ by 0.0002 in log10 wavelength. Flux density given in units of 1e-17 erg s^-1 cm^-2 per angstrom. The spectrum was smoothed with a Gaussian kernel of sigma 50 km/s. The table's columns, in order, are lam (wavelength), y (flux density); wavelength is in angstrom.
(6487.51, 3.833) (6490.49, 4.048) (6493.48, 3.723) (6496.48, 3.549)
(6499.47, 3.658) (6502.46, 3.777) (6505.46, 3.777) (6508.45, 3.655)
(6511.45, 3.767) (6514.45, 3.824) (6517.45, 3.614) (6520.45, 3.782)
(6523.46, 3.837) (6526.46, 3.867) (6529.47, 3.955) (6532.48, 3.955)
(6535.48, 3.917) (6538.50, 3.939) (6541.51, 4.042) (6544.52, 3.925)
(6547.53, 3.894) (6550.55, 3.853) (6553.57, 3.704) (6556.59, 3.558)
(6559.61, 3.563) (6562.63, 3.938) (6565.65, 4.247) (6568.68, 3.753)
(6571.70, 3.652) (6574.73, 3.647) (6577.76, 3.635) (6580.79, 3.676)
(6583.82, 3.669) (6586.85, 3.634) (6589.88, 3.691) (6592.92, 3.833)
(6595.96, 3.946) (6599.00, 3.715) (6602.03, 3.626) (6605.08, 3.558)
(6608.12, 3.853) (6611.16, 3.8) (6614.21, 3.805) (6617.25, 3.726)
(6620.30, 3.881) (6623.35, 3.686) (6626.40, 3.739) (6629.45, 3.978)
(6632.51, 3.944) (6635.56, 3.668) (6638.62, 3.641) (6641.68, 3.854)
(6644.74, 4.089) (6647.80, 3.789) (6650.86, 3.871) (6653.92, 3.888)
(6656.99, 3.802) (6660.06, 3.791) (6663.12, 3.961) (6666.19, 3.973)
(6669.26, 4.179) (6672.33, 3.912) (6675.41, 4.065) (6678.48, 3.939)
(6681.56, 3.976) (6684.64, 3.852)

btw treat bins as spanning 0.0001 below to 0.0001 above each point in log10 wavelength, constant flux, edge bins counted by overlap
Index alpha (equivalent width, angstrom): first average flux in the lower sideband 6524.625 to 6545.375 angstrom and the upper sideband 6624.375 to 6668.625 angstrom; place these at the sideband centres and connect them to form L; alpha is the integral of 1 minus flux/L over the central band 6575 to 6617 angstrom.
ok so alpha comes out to 1.87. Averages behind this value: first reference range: 3.94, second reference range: 3.86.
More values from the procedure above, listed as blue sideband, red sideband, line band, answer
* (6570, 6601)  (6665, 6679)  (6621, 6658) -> 0.69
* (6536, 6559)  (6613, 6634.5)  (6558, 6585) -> 0.55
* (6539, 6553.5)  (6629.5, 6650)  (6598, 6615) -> 0.62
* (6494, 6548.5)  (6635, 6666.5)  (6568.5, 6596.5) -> 0.93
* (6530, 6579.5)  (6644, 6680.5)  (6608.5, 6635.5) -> 0.57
